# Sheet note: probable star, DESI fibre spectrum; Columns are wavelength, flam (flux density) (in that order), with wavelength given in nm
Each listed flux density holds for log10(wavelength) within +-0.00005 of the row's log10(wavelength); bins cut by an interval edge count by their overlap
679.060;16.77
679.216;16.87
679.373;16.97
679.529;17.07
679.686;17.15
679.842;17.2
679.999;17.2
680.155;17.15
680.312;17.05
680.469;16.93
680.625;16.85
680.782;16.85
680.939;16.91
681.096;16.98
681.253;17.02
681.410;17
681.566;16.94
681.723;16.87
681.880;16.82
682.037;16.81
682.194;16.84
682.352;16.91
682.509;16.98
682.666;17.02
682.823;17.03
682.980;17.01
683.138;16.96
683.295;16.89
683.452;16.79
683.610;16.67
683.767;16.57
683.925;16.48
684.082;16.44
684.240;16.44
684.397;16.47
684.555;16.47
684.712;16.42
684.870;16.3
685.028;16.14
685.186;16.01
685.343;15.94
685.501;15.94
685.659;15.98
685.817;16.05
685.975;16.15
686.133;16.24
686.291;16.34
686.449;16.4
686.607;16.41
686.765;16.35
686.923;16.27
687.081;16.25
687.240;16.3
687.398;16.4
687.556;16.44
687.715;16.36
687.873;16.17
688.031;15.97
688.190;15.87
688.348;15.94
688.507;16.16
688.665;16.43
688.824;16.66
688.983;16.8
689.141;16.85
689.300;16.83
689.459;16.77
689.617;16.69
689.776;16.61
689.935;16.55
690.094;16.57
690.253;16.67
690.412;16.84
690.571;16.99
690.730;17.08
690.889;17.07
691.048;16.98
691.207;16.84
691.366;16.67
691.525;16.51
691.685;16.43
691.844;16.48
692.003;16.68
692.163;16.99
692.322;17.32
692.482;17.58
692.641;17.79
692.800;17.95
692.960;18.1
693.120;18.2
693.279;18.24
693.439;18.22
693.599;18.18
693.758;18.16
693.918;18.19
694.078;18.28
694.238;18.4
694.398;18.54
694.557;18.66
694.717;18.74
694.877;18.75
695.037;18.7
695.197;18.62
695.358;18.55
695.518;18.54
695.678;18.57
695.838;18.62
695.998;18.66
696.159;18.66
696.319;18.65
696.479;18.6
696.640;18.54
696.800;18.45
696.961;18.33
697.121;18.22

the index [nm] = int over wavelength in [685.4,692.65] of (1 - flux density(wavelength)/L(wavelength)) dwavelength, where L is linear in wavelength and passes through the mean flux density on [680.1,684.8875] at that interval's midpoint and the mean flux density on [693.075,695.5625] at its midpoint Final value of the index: 0.476 nm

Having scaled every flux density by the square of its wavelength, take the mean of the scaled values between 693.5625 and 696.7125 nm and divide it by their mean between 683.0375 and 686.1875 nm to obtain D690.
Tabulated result 1.17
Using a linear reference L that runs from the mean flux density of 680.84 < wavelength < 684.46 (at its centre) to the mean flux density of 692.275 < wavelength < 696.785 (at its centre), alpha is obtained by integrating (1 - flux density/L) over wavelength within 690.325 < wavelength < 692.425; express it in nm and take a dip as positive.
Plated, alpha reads 0.130 nm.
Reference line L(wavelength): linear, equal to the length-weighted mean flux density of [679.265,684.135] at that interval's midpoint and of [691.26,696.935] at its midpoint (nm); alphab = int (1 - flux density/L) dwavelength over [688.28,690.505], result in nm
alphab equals 0.13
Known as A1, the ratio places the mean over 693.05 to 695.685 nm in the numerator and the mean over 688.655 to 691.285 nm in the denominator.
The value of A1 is 1.10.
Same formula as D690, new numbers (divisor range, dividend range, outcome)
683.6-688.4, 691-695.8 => 1.12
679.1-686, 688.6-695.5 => 1.07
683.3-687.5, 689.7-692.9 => 1.06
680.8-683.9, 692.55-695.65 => 1.13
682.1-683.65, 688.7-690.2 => 1.01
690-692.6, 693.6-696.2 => 1.11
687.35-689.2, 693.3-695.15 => 1.15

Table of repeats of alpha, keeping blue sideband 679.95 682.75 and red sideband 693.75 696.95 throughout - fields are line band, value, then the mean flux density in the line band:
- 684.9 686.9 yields 0.15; 16.2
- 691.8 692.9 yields 0.05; 17.3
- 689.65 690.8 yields 0.08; 16.7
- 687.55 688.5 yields 0.09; 16.1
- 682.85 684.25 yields 0.04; 16.7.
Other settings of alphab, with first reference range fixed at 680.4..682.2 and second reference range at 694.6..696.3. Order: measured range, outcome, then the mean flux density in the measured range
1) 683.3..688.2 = 0.321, 16.3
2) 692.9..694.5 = 0.014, 18.3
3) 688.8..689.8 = 0.063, 16.8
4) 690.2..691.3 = 0.069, 16.9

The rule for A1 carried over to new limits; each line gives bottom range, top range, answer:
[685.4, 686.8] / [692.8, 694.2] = 1.12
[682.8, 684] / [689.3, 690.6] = 1.00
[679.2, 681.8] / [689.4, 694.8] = 1.02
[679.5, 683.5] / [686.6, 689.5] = 0.96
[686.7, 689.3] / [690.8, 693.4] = 1.06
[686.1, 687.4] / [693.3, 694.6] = 1.12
